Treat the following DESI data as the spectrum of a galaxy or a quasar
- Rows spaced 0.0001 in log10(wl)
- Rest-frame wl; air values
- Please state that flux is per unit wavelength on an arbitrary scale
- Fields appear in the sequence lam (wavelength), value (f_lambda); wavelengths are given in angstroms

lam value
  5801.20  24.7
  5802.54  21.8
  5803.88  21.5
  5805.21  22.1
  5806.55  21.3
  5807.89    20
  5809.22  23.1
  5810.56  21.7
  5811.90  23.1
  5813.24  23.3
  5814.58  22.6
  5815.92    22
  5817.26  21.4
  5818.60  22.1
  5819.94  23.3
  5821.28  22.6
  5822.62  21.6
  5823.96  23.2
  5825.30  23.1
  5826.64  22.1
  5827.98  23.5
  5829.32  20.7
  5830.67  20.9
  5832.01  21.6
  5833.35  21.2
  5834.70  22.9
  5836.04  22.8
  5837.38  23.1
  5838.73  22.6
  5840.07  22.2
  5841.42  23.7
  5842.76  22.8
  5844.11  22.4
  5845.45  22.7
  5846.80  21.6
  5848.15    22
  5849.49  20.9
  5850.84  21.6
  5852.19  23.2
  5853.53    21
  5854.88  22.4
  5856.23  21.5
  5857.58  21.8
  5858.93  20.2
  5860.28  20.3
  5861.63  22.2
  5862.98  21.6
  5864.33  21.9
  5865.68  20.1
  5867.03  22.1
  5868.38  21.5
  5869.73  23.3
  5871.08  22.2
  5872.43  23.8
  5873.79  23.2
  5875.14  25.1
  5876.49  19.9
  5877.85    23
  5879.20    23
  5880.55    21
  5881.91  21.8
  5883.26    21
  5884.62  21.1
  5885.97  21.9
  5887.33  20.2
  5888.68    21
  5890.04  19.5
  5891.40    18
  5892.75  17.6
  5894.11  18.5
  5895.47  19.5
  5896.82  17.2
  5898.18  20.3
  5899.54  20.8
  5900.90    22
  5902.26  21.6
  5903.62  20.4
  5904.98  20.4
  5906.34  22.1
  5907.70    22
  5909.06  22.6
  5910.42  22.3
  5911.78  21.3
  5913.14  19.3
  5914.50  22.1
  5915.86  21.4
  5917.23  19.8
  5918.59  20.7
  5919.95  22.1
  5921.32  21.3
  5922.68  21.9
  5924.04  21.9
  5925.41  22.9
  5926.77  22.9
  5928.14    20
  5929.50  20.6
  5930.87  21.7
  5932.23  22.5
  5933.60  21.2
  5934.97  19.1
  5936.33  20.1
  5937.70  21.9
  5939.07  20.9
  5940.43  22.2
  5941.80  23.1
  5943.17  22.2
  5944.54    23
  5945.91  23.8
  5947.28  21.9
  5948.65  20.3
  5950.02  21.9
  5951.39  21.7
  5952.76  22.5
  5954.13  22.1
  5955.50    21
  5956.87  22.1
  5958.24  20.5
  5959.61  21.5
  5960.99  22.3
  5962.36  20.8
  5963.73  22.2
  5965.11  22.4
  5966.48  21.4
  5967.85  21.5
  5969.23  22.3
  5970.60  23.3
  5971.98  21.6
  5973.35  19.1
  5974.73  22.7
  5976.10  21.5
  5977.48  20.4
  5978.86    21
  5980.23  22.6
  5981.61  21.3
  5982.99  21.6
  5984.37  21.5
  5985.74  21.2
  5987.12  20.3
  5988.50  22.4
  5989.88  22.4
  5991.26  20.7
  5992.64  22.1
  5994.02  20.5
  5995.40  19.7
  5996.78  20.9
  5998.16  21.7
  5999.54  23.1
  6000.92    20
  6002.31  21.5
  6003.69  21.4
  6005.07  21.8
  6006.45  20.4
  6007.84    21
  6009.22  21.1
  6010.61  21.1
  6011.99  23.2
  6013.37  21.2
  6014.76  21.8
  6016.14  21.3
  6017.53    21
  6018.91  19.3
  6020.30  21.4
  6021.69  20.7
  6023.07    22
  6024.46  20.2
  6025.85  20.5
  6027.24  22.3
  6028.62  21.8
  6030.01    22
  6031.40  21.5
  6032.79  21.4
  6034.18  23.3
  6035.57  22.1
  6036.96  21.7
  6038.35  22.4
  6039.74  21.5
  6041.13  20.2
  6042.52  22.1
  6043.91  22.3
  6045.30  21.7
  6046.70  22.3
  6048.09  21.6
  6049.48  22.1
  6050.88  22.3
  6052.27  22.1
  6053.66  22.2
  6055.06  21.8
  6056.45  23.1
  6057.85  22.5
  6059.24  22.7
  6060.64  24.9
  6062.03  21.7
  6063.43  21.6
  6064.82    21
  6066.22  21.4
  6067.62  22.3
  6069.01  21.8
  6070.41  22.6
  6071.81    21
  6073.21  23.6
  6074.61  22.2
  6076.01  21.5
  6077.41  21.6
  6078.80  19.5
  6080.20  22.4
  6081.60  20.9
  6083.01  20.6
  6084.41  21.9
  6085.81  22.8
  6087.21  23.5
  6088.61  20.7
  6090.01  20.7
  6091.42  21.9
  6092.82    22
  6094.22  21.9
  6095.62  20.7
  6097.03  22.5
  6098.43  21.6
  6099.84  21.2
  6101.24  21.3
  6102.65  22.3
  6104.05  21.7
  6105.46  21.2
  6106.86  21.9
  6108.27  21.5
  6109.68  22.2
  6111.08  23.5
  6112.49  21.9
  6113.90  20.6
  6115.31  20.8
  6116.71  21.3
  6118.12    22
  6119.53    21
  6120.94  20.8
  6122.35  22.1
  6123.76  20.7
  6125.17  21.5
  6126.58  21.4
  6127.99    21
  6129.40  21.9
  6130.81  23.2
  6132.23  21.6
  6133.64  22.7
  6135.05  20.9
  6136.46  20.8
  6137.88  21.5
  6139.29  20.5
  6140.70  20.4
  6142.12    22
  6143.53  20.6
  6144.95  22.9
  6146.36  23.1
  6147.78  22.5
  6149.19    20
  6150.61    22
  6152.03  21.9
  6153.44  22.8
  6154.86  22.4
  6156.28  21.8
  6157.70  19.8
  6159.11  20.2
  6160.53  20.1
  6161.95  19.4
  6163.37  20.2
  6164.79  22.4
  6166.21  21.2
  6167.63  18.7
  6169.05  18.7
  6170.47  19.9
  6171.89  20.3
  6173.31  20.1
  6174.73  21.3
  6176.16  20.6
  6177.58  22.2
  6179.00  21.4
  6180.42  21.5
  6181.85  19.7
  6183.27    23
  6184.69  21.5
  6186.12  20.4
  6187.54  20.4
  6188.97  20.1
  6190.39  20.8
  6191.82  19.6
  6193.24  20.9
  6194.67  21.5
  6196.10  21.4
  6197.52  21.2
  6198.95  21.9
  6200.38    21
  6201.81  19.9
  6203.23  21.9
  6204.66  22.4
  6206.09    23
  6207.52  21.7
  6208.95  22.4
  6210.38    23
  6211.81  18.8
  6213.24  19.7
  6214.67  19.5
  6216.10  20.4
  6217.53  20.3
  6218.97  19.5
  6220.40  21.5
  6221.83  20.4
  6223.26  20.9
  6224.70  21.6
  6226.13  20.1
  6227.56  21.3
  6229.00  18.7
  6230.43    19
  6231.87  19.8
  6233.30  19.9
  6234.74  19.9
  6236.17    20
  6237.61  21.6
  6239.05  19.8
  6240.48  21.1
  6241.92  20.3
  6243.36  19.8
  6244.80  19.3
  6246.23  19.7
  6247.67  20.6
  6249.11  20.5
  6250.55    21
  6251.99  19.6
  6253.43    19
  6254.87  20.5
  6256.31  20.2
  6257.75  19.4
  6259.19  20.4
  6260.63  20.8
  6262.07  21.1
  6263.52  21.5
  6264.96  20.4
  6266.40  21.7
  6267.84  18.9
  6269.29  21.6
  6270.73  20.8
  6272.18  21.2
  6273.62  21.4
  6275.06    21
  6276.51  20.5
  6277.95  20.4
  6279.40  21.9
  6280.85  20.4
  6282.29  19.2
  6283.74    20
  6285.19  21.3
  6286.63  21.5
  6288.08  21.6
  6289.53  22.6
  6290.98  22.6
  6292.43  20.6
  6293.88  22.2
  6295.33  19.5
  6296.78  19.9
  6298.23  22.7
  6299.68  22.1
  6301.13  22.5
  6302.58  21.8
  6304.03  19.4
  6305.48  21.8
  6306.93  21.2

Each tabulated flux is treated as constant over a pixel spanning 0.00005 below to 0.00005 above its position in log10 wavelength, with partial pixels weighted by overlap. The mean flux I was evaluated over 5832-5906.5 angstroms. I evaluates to 21.5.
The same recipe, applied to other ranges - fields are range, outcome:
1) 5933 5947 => 21.8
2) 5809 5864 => 22.1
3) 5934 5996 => 21.6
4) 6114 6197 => 21.1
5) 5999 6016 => 21.4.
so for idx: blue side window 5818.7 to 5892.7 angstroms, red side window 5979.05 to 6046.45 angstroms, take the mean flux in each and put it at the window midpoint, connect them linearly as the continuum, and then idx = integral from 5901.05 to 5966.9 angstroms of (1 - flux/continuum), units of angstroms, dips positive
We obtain 0.2 angstroms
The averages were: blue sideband 21.9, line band 21.6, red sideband 21.4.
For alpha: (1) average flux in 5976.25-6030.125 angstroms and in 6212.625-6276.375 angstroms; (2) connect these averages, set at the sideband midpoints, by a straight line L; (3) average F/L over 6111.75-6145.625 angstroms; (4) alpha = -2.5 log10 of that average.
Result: -0.03 mag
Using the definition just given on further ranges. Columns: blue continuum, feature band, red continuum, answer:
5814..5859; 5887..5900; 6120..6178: 0.15 mag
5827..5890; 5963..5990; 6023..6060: 0.02 mag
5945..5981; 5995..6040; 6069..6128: 0.01 mag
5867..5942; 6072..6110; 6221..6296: -0.04 mag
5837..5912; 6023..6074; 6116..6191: -0.04 mag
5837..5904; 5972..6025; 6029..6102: 0.02 mag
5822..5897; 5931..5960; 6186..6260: -0.02 mag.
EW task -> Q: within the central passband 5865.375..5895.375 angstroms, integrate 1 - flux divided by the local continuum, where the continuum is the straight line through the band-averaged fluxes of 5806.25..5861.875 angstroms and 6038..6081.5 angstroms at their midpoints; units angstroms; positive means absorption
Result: 1.1 angstroms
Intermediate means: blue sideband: 22.1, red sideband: 22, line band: 21.3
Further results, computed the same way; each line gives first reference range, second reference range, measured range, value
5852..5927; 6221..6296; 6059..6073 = -0.8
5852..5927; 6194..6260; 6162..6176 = 0.3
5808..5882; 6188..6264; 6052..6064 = -0.7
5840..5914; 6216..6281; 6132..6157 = -1.2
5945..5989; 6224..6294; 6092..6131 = -0.9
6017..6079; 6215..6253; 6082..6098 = -0.2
